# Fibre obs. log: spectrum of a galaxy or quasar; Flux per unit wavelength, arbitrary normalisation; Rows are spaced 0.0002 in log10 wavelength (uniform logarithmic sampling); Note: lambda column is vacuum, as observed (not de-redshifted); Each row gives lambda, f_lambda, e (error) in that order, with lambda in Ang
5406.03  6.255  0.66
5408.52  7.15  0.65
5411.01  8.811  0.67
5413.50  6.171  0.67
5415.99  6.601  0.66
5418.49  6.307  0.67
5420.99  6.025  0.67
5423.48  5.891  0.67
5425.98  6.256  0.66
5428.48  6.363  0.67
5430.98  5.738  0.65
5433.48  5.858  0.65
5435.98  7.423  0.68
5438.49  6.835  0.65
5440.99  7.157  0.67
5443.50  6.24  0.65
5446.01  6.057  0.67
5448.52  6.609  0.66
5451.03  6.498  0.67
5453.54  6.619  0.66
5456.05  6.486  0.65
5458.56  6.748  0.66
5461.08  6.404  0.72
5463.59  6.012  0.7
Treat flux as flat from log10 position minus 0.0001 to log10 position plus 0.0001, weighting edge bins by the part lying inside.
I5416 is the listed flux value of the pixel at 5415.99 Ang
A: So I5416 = 6.601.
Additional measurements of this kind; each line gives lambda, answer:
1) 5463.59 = 6.012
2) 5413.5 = 6.171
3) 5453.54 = 6.619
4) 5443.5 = 6.24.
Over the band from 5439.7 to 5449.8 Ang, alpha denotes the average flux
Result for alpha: 6.52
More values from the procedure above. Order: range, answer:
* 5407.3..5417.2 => 7.19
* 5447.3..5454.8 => 6.58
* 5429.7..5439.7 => 6.46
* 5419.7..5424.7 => 5.96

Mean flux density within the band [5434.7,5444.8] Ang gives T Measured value 6.9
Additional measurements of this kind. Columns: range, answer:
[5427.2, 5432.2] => 6.05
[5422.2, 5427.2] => 6.08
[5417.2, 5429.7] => 6.17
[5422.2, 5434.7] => 6.02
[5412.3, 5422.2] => 6.27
